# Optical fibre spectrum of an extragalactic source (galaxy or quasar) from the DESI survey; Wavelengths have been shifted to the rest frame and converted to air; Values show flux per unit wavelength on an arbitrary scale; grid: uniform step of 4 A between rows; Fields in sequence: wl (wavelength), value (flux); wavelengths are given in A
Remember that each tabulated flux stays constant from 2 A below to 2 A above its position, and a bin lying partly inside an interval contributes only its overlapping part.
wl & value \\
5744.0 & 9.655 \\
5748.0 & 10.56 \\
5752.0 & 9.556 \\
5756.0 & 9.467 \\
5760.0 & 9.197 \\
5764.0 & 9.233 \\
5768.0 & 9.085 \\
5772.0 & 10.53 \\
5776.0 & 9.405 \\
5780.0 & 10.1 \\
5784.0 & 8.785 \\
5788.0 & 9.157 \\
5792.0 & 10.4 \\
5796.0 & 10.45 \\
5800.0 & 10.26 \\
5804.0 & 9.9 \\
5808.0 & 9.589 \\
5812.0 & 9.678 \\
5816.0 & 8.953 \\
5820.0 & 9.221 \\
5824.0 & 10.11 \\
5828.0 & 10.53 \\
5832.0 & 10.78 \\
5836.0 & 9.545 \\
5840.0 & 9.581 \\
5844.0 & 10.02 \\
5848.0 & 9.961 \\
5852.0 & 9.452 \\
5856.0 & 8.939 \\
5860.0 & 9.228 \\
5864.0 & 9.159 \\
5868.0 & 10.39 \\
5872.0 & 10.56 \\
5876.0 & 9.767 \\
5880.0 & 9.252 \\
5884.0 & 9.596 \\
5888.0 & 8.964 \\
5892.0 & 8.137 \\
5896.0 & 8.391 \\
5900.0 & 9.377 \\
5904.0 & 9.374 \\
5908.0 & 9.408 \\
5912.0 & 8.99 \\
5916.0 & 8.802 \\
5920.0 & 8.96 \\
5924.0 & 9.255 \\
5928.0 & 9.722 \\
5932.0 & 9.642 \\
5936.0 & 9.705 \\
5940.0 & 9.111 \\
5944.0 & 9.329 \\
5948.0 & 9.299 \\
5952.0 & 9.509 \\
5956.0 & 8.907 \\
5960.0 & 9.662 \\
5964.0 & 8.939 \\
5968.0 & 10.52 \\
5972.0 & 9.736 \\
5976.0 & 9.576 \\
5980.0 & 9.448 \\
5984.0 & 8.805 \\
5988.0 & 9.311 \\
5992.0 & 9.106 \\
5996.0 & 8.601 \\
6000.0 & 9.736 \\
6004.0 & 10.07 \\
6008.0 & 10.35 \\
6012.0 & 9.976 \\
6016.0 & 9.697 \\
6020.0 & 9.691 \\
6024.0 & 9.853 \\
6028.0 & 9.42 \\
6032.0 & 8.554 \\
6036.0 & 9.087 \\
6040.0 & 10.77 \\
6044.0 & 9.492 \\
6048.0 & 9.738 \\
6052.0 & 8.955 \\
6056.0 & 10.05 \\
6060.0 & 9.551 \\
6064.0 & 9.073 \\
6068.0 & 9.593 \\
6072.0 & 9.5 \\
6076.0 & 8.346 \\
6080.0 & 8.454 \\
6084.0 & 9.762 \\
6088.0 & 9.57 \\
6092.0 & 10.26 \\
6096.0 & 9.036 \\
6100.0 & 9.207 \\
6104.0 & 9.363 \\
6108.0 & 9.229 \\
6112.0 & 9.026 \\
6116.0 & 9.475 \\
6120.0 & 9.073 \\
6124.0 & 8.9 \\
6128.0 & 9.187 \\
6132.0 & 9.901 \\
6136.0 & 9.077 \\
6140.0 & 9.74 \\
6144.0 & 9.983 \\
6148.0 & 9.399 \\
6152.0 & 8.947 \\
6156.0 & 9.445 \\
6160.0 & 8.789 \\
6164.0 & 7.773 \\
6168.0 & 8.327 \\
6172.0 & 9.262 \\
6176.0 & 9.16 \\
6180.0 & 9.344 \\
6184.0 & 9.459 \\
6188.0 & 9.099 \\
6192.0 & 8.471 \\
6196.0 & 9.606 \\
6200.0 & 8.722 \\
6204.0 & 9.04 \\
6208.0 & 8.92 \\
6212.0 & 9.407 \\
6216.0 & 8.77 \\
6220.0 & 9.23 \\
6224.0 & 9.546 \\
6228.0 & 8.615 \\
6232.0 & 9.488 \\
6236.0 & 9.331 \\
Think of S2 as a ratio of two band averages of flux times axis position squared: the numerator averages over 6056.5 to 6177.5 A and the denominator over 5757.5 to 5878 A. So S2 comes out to 1.0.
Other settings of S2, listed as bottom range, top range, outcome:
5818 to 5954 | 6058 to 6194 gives 1.05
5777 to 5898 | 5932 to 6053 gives 1.04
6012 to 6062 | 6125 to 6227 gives 1.00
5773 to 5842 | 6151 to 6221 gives 1.04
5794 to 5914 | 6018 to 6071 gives 1.06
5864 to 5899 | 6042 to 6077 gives 1.06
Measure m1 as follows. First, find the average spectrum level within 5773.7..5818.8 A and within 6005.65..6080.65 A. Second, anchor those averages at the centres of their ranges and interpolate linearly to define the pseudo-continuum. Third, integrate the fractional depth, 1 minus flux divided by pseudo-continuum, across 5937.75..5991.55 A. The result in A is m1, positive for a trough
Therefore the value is 1.0 A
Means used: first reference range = 9.69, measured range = 9.39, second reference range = 9.5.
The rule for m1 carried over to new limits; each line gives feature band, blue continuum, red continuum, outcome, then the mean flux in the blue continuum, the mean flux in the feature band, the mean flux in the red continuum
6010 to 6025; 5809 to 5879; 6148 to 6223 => -0.7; 9.75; 9.8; 9.01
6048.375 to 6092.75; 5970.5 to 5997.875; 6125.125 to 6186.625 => -0.8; 9.22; 9.36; 9.18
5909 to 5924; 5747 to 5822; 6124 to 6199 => 0.8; 9.65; 9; 9.15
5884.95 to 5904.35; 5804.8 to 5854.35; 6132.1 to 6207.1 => 1.6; 9.78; 8.84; 9.11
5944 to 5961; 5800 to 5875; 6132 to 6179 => 0.4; 9.77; 9.32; 9.12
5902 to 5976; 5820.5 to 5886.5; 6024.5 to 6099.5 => 1.9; 9.78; 9.39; 9.41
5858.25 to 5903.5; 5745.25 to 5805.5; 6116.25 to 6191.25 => 1.1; 9.74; 9.35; 9.16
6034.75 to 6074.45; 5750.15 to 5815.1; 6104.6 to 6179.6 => -1.3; 9.66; 9.58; 9.16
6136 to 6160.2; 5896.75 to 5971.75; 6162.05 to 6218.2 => -1.0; 9.35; 9.4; 8.96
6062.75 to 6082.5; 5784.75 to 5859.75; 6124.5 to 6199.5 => 0.6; 9.78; 9.01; 9.15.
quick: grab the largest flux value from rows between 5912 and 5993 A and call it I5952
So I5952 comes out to 10.52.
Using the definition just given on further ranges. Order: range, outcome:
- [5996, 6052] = 10.77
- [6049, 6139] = 10.26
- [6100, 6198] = 9.983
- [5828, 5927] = 10.78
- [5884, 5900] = 9.596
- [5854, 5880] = 10.56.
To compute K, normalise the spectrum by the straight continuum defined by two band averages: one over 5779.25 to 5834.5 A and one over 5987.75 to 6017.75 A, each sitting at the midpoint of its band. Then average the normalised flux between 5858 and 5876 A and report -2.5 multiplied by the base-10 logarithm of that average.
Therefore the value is -0.01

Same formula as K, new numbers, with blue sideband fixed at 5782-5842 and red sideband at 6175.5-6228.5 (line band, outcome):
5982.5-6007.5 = 0.01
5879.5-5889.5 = 0.04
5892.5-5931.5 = 0.06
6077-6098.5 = -0.01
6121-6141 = -0.01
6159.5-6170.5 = 0.11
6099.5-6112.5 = 0.01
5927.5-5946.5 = 0.01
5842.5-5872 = 0.01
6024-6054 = -0.01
